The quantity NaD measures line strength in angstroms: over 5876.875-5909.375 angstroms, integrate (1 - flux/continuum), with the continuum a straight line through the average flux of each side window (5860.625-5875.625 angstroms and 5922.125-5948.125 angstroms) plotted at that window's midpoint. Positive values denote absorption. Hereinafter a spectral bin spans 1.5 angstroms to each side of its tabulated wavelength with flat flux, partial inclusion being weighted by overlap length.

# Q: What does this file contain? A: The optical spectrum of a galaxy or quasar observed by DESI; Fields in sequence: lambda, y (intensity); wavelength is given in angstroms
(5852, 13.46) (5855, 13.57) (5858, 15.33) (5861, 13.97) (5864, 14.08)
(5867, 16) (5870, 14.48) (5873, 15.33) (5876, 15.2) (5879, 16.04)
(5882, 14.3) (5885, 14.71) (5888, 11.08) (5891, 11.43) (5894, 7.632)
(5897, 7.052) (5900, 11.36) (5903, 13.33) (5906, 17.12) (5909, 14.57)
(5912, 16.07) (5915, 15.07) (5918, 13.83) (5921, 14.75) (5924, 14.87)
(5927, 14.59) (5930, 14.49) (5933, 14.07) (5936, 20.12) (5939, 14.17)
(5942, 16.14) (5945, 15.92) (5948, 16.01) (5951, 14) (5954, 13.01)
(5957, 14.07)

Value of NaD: 5.5 angstroms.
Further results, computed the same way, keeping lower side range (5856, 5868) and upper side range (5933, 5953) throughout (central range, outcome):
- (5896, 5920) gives 2.6 angstroms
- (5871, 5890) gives 0.8 angstroms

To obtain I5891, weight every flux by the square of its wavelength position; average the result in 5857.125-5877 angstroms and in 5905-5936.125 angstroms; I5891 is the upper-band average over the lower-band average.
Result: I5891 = 1.04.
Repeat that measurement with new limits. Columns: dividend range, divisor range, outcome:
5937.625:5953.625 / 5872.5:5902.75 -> 1.25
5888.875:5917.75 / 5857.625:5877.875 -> 0.86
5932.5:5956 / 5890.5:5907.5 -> 1.39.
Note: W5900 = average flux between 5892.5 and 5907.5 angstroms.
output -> 11.3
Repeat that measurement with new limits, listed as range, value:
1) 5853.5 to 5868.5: 14.6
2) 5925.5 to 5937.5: 15.8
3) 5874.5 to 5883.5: 15.2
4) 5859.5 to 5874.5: 14.8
